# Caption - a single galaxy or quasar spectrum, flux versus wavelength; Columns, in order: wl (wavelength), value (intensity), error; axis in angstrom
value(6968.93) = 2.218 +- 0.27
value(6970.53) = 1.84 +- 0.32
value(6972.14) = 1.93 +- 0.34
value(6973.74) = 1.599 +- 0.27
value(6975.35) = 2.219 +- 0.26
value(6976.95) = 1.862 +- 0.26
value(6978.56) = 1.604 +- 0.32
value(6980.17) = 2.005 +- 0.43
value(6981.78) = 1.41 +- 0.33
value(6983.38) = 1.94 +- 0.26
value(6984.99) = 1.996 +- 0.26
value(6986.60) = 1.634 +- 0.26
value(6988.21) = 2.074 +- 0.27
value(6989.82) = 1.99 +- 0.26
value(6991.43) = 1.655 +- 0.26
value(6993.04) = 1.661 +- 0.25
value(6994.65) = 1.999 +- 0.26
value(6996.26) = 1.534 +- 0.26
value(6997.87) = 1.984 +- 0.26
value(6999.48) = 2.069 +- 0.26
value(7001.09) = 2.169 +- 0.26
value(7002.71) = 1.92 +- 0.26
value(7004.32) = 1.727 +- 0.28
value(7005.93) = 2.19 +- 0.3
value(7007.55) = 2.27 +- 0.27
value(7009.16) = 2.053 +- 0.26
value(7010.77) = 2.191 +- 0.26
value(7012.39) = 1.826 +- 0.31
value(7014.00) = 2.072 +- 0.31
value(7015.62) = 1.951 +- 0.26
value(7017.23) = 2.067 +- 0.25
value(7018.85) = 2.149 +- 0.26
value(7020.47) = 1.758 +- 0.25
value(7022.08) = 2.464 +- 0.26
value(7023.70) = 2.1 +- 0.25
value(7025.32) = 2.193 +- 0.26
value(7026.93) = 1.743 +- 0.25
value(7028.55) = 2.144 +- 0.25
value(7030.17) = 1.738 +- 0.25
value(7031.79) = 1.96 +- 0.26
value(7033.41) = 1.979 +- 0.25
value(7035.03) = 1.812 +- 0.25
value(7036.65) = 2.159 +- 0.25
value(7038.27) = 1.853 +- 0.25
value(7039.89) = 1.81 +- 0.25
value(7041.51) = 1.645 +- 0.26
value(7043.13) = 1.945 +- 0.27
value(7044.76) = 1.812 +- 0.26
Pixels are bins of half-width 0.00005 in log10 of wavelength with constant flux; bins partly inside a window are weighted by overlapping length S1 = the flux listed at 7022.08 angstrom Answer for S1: 2.464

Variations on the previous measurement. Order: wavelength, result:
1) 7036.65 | 2.159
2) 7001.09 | 2.169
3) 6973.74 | 1.599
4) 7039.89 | 1.81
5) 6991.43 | 1.655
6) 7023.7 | 2.1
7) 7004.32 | 1.727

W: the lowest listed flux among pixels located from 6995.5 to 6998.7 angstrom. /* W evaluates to 1.534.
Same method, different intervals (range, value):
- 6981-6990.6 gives 1.41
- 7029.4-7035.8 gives 1.738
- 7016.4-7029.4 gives 1.743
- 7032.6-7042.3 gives 1.645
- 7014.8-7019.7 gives 1.951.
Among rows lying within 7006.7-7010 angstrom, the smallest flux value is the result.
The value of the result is 2.053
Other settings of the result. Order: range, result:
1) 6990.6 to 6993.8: 1.655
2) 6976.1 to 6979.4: 1.604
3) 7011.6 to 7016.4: 1.826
